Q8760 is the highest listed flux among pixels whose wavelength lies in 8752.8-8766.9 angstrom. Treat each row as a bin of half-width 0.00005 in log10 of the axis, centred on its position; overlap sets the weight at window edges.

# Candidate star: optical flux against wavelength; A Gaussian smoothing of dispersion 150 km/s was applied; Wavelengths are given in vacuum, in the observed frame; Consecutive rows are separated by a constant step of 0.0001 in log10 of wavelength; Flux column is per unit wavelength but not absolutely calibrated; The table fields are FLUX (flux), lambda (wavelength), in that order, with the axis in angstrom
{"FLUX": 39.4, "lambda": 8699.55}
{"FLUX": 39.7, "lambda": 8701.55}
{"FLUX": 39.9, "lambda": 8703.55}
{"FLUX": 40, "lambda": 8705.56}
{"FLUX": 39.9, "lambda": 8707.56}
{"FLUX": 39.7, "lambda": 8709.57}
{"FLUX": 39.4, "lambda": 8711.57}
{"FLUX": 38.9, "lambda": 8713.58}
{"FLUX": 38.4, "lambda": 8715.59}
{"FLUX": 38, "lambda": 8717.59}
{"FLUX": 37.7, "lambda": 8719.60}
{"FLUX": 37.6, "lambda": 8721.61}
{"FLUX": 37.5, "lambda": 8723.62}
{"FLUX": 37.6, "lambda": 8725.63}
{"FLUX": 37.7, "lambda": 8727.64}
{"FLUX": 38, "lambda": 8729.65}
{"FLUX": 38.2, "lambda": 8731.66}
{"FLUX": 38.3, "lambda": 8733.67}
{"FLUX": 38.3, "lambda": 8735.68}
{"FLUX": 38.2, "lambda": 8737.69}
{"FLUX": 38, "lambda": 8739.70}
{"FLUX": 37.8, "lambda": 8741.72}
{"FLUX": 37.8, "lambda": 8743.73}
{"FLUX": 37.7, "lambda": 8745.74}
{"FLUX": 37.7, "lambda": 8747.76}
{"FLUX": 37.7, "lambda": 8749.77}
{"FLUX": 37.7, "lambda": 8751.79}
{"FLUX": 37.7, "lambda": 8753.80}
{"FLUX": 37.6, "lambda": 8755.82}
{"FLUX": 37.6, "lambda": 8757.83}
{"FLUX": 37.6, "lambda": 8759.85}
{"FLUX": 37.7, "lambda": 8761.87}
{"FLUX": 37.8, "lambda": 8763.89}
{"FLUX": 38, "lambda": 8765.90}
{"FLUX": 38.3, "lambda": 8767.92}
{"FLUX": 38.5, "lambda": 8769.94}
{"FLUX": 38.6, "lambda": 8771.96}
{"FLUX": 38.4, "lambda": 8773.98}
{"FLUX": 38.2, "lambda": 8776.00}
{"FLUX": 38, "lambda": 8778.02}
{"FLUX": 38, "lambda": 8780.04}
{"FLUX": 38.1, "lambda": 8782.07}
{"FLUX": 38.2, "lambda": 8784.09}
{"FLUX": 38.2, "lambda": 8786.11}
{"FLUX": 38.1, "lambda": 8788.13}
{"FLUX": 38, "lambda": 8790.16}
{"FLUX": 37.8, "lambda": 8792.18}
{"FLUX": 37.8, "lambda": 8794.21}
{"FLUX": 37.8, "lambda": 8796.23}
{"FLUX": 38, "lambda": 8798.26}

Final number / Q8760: 38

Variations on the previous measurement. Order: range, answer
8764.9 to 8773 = 38.6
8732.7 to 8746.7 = 38.3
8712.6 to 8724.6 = 38.9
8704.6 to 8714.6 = 40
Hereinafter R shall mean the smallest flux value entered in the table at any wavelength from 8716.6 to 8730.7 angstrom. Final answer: 37.5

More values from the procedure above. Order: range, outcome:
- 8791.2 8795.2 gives 37.8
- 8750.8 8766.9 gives 37.6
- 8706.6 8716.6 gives 38.4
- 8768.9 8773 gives 38.5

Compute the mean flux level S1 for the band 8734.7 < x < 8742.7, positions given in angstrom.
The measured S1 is 38.1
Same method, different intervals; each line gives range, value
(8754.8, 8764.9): 37.7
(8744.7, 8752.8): 37.7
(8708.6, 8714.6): 39.3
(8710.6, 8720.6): 38.5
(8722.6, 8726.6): 37.5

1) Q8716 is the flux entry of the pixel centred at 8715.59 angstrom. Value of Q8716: 38.4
